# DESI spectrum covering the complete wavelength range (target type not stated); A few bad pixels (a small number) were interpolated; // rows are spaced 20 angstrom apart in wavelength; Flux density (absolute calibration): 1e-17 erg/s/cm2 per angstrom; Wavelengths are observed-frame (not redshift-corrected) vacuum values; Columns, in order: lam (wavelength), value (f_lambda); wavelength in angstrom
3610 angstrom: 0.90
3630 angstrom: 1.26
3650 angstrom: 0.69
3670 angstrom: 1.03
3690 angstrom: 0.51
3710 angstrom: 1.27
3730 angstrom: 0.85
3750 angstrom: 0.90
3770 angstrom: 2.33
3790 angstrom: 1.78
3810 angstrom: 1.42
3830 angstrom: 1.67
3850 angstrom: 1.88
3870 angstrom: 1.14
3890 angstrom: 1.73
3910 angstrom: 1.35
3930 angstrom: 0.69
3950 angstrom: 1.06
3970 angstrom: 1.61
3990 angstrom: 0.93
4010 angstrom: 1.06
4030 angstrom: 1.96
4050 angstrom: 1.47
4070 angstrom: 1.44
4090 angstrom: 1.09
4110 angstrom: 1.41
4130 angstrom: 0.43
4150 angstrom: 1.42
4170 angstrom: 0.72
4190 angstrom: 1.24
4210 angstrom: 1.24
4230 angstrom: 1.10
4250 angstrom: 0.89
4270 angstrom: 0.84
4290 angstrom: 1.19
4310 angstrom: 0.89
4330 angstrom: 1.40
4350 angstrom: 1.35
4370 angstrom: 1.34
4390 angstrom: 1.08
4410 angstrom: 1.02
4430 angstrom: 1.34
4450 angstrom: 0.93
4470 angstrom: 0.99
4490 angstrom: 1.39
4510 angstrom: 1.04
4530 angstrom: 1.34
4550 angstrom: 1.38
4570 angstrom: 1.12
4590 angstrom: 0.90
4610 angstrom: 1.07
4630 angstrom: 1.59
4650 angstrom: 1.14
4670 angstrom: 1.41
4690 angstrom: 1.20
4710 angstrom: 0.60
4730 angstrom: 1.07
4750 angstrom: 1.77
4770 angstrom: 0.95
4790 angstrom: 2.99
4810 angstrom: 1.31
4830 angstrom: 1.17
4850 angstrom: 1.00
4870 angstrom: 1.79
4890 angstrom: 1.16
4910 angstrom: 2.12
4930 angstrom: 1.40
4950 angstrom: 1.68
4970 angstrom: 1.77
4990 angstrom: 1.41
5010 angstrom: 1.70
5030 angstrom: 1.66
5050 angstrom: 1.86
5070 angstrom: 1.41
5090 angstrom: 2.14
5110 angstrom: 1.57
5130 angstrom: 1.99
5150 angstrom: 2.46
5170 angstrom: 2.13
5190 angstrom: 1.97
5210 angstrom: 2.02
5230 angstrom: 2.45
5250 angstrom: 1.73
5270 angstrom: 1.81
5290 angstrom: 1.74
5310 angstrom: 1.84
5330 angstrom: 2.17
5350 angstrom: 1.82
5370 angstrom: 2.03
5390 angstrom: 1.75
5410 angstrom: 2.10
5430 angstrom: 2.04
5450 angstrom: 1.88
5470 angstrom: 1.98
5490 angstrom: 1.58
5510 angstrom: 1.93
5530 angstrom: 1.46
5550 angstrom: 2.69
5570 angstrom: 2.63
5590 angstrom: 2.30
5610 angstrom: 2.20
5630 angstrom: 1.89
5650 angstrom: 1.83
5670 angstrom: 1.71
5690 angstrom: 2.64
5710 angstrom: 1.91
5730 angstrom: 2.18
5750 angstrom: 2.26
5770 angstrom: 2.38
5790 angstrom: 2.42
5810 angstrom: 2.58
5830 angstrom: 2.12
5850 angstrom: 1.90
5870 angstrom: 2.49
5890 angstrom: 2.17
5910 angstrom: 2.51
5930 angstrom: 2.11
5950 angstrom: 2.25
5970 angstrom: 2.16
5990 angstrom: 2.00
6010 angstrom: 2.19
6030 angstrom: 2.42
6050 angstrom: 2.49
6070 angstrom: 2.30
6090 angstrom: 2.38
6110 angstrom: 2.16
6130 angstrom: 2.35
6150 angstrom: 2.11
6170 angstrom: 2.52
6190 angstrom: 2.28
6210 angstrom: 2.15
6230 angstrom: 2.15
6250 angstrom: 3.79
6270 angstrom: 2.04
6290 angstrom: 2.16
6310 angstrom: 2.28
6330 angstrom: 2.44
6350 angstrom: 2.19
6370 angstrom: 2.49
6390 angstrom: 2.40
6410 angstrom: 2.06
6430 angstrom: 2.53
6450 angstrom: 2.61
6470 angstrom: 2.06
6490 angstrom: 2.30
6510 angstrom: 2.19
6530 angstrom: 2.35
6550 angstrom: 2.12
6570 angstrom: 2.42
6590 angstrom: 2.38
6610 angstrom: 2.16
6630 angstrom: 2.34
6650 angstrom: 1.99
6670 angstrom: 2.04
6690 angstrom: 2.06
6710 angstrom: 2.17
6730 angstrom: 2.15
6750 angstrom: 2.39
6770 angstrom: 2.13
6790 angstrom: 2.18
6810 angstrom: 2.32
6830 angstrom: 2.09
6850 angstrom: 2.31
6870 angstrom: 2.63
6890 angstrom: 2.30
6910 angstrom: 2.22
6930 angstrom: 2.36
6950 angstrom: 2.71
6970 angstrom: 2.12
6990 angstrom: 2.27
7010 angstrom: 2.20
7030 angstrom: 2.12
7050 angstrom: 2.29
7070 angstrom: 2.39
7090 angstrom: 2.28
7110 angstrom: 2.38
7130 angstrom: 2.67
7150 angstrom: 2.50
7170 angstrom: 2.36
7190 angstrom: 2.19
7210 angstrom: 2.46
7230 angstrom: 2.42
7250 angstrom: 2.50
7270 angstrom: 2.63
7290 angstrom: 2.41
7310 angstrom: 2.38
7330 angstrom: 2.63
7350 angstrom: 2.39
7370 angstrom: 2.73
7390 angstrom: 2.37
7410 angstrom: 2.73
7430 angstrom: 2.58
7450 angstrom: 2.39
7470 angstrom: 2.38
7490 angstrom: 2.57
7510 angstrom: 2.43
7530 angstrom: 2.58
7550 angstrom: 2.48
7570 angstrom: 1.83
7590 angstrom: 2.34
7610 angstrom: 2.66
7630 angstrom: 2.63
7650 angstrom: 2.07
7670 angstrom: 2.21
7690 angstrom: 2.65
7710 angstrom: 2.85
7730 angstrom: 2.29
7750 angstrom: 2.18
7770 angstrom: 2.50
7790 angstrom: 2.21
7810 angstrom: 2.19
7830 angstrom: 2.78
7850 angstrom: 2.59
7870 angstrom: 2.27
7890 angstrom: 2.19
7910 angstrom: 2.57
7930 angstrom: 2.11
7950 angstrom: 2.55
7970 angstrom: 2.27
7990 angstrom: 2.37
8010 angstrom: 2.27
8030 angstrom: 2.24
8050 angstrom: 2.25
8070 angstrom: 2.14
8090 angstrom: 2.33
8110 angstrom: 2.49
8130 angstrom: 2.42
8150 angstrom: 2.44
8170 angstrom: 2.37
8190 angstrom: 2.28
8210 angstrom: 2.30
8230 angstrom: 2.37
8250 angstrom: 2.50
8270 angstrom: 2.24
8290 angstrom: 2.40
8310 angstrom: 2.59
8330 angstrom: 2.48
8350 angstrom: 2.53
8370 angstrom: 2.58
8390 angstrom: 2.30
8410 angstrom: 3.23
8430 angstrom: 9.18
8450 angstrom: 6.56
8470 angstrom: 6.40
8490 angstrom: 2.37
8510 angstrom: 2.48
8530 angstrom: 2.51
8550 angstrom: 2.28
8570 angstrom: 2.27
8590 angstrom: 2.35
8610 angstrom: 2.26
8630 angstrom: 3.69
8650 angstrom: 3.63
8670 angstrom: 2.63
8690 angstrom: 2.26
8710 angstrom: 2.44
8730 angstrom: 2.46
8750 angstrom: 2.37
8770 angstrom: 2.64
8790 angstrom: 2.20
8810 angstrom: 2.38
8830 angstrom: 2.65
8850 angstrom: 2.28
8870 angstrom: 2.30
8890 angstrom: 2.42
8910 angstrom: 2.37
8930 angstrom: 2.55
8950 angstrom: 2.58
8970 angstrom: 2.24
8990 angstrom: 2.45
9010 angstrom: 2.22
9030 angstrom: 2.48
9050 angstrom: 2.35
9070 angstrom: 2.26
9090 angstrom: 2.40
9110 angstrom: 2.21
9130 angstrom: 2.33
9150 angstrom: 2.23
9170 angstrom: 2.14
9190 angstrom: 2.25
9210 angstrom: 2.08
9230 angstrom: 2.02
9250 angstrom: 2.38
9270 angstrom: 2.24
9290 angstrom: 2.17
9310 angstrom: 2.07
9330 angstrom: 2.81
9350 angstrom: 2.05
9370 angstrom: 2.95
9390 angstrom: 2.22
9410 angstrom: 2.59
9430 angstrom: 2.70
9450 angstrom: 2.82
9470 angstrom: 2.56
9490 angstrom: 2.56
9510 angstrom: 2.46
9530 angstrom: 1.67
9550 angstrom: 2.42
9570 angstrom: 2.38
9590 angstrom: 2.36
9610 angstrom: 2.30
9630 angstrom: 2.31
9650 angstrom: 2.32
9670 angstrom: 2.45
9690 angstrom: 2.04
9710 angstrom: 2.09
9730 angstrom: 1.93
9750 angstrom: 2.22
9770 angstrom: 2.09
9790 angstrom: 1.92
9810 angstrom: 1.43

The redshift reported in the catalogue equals 0.286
